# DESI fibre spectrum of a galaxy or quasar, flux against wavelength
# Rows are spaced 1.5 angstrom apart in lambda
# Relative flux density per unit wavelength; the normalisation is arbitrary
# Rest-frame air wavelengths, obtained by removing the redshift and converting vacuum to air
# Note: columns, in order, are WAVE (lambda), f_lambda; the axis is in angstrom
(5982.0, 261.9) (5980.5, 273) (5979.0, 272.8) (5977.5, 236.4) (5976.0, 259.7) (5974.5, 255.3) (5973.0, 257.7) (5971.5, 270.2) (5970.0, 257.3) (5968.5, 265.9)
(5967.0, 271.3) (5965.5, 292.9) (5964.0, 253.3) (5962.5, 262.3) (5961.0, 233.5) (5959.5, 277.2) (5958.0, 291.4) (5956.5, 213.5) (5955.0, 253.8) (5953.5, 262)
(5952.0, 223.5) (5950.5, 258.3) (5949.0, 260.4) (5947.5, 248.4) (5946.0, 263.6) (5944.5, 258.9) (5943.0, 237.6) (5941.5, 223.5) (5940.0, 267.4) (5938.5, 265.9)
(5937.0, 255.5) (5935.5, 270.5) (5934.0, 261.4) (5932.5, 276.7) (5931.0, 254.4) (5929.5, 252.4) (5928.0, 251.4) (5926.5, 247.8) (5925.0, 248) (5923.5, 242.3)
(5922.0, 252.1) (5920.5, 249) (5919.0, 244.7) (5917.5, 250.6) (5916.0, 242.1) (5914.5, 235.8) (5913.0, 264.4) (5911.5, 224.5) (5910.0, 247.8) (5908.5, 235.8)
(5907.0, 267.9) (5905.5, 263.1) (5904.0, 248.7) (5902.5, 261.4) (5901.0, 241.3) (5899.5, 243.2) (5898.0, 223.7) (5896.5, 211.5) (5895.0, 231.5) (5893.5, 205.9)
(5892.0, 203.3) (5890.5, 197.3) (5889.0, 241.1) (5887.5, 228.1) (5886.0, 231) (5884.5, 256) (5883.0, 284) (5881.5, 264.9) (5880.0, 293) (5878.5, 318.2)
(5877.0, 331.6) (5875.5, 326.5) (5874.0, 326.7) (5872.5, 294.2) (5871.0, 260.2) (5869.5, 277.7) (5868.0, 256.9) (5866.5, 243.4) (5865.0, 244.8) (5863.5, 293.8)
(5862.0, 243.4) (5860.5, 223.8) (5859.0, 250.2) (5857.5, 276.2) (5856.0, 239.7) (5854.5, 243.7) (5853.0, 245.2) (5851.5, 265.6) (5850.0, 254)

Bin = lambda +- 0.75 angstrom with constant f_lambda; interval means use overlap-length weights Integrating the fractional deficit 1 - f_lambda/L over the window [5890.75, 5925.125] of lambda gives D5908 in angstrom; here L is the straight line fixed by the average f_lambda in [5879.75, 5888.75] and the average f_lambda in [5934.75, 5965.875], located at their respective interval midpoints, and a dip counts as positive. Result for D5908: 2.2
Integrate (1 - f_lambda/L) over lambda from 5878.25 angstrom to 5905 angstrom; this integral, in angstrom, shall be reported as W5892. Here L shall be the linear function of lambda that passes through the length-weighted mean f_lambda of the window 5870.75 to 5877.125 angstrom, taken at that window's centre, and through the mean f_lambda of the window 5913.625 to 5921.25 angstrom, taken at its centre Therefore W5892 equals 3.9 angstrom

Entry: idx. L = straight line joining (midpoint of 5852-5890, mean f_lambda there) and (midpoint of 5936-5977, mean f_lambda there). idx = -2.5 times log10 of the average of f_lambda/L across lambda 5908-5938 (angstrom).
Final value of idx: 0.044 mag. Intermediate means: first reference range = 267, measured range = 251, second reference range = 257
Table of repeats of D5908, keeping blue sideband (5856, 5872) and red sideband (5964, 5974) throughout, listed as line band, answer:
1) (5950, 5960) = 0.5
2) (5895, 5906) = 0.8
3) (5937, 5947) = 0.5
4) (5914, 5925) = 0.7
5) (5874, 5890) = -1.2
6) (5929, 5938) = 0.1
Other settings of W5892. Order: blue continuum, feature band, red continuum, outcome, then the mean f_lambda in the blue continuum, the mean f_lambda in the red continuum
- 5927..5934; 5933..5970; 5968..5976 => 0.4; 259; 261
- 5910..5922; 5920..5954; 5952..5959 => -0.6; 245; 253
